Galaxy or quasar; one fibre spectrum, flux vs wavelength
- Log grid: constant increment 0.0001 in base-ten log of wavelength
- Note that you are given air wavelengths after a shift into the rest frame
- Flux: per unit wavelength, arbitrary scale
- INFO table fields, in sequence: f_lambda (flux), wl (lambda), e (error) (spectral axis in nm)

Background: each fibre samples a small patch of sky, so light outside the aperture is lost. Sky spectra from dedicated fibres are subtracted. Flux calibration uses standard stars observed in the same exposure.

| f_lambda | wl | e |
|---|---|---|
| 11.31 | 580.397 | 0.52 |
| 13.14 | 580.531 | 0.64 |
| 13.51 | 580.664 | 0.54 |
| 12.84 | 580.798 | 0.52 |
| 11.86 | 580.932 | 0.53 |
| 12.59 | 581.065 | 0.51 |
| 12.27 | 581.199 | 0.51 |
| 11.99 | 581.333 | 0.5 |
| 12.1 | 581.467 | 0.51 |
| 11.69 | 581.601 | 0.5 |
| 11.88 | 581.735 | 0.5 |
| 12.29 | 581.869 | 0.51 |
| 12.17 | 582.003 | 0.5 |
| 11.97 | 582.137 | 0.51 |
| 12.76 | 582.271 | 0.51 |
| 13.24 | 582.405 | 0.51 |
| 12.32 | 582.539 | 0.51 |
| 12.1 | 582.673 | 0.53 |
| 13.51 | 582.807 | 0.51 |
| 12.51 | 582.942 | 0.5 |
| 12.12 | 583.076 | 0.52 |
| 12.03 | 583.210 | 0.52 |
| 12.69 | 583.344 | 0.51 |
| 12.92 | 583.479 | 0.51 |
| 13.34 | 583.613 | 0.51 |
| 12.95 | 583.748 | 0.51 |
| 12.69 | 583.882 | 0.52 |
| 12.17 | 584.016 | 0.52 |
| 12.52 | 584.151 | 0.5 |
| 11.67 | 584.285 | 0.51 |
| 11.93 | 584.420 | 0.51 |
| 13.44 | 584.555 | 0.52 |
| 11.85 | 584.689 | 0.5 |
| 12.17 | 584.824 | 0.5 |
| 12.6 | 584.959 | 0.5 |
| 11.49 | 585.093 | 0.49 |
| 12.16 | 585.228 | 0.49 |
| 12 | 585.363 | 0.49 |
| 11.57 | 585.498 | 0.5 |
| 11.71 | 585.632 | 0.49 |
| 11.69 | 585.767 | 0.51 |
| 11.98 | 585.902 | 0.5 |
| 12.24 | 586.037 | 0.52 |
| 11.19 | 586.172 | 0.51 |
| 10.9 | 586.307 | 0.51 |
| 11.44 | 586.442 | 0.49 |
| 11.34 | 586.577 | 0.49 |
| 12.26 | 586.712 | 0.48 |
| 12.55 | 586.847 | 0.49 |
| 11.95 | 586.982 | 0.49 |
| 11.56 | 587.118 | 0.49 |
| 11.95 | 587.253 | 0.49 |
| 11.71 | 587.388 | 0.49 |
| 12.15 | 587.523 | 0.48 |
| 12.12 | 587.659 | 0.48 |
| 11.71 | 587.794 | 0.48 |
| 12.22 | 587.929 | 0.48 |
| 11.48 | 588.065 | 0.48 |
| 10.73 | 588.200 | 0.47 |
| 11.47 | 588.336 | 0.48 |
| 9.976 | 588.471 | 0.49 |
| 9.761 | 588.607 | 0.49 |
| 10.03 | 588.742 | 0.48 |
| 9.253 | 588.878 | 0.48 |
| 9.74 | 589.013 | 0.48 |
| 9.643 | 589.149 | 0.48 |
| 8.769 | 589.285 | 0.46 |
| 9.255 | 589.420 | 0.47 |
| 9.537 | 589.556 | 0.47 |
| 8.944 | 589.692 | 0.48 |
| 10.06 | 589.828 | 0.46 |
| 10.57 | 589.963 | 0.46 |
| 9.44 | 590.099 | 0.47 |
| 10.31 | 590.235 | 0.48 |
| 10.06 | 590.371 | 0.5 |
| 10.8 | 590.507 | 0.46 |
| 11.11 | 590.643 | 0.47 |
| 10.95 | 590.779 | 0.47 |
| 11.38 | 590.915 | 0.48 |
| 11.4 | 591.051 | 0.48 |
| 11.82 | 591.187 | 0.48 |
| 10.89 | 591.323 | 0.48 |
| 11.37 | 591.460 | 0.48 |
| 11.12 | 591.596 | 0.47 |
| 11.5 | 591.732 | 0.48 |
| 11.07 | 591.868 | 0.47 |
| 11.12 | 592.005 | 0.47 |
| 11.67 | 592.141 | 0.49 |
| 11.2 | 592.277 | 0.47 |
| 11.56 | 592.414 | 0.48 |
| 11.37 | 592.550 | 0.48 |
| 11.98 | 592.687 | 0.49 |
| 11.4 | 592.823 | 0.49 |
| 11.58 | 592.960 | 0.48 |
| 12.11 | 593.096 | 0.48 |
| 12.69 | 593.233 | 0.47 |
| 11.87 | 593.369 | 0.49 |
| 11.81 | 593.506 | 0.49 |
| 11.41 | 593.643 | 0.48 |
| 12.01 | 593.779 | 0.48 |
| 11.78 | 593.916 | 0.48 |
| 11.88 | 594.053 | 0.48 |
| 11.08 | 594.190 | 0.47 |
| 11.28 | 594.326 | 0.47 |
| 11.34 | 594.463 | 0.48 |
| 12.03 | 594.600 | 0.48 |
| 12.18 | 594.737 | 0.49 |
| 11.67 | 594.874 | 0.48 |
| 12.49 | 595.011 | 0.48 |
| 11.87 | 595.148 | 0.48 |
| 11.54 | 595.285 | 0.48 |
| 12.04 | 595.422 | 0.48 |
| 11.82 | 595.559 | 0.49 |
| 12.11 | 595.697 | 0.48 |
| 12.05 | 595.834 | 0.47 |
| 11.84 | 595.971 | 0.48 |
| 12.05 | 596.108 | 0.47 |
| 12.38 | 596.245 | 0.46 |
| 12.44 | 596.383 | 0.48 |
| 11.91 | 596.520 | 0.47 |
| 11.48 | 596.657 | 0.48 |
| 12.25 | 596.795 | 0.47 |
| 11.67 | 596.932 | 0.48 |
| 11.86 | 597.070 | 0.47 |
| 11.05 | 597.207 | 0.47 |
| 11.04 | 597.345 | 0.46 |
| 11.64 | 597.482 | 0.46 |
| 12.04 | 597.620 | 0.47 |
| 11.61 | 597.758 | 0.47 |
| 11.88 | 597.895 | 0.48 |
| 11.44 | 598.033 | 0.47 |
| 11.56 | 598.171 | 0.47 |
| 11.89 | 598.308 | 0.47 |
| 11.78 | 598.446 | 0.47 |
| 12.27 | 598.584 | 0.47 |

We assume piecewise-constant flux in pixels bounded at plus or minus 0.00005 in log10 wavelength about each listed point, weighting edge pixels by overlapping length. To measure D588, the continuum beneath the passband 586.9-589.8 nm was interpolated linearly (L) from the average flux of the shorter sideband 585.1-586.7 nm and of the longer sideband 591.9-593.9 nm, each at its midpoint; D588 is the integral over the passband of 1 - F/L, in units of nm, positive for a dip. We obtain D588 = 0.251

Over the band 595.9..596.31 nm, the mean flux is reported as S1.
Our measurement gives 12.1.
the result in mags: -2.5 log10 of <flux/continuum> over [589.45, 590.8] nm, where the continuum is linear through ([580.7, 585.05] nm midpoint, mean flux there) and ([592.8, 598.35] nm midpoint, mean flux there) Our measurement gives 0.19 mag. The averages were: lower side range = 12.4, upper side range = 11.8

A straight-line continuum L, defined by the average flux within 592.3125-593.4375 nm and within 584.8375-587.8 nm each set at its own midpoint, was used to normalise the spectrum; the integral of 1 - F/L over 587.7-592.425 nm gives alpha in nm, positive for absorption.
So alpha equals 0.48 nm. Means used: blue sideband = 11.8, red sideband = 11.8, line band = 10.6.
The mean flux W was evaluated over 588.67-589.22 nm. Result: 9.66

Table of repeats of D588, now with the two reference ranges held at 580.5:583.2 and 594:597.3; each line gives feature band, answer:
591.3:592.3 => 0.06 nm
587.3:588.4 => 0.04 nm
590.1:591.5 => 0.13 nm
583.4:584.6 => -0.03 nm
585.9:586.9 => 0.04 nm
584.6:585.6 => 0.02 nm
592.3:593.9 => 0.02 nm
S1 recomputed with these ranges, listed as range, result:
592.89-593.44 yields 12.1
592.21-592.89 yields 11.5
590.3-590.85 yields 10.7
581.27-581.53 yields 12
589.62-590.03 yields 9.86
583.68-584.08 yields 12.6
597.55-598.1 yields 11.7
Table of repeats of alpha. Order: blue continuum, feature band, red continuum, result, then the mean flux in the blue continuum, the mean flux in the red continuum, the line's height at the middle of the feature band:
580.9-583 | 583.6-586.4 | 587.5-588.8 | -0.08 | 12.3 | 11.1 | 11.7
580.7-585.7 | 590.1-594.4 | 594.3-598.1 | 0.22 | 12.3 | 11.8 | 12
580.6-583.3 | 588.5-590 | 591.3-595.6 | 0.29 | 12.4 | 11.7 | 11.9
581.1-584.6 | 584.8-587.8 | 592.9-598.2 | 0.10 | 12.4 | 11.8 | 12.3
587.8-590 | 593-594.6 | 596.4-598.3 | -0.11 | 10.1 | 11.7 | 11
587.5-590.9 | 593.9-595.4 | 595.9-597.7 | -0.04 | 10.4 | 11.8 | 11.4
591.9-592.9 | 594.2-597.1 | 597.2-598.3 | -0.09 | 11.4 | 11.6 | 11.5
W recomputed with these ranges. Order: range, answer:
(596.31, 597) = 11.9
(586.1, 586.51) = 11.2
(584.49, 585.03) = 12.5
